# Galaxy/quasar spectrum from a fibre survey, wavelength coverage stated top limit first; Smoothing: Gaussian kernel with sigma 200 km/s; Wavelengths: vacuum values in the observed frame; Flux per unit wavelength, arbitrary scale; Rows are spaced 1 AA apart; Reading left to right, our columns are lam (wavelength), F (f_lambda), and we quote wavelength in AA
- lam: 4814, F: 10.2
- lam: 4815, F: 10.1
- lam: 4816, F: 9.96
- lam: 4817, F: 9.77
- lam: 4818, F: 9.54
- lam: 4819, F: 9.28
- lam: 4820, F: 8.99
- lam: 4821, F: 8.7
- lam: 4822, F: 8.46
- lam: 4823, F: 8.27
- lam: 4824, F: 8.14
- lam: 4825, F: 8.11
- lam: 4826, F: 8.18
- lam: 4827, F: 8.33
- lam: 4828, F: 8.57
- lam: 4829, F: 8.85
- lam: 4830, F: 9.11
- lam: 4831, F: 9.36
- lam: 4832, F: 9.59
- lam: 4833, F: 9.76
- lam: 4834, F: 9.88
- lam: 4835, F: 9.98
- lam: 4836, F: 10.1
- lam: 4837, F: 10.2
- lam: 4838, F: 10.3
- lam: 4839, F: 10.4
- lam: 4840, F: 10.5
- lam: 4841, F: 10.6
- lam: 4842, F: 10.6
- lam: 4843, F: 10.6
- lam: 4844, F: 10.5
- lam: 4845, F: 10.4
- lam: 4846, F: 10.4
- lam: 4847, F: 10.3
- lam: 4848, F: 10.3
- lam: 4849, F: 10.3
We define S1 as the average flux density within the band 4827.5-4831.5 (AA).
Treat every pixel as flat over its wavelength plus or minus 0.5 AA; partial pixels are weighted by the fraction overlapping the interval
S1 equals 8.97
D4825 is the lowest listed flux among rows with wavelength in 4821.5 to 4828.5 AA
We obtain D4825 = 8.11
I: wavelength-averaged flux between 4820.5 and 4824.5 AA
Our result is 8.39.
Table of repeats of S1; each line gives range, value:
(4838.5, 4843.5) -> 10.5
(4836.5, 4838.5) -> 10.2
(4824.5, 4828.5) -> 8.3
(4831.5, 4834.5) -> 9.74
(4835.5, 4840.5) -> 10.3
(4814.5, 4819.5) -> 9.73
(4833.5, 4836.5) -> 9.99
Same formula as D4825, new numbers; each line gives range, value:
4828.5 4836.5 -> 8.85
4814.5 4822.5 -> 8.46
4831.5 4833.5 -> 9.59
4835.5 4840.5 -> 10.1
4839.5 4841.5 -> 10.5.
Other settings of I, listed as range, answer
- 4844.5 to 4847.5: 10.4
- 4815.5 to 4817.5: 9.87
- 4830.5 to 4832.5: 9.47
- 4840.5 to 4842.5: 10.6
